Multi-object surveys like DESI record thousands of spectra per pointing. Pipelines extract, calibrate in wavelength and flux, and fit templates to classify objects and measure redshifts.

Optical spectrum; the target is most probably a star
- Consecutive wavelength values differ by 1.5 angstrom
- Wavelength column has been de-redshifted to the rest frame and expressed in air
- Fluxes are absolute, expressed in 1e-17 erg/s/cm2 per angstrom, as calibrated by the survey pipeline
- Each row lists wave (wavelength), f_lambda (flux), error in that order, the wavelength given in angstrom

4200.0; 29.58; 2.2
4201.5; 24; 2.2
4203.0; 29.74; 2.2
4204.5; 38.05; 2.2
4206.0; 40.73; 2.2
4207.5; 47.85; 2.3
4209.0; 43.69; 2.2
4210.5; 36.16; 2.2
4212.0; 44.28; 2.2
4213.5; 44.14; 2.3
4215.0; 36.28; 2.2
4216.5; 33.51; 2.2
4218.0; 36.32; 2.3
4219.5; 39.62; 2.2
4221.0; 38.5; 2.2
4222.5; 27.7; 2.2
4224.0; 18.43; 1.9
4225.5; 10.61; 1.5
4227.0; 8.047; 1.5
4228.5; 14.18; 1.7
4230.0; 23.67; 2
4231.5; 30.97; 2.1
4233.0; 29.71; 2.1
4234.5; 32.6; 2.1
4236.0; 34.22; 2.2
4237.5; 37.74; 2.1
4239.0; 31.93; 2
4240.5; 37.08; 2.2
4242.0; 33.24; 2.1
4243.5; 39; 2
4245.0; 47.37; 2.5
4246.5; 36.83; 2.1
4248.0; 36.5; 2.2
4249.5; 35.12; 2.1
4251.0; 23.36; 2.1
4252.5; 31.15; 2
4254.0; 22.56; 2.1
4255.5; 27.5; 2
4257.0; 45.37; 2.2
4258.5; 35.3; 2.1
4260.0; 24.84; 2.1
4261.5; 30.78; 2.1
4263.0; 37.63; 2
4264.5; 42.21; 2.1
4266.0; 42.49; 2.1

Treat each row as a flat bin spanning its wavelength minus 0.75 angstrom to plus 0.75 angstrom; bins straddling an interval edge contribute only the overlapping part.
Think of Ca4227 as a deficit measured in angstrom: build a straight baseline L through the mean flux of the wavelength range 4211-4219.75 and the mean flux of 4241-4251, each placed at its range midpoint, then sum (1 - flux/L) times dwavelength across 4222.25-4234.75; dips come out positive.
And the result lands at 5.6 angstrom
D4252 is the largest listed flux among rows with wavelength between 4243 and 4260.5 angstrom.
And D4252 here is 47.37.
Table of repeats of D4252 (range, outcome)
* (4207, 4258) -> 47.85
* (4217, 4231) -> 39.62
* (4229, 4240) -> 37.74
